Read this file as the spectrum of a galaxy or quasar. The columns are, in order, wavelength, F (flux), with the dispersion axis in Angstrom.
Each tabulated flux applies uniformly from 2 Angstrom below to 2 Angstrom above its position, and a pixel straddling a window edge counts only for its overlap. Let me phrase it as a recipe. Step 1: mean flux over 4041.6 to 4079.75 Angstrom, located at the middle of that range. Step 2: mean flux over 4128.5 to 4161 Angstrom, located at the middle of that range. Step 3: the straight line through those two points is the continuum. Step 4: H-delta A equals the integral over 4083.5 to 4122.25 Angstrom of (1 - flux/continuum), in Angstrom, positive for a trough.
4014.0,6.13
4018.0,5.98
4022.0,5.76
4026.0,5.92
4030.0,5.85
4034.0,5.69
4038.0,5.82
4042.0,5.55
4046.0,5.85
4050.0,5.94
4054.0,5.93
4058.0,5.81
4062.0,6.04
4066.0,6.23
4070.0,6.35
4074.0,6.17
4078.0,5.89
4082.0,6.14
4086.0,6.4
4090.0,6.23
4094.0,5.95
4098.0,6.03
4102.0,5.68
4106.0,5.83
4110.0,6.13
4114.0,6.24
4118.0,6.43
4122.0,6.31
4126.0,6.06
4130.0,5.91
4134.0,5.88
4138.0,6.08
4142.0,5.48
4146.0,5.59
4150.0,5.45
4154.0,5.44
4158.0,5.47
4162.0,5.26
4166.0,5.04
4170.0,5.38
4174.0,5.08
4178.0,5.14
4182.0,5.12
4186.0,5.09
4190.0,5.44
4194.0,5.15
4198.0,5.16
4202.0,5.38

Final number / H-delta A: -2.0 Angstrom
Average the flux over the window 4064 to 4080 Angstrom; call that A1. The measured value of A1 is 6.16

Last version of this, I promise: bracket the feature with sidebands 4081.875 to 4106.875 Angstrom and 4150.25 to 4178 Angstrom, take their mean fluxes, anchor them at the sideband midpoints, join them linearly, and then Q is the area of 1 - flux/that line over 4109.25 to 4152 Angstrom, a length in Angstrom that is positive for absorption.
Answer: -2.3 Angstrom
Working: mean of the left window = 6.04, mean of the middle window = 5.96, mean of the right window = 5.28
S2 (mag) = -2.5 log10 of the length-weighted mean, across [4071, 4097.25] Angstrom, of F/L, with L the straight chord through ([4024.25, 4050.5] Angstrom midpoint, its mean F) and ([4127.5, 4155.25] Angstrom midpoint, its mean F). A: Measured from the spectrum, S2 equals -0.07 mag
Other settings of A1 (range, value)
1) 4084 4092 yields 6.32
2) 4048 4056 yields 5.94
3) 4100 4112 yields 5.88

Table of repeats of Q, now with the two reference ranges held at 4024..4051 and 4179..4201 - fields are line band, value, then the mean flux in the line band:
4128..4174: -1.5 Angstrom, 5.52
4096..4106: -0.5 Angstrom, 5.85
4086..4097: -1.1 Angstrom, 6.14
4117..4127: -1.5 Angstrom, 6.27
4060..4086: -2.3 Angstrom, 6.16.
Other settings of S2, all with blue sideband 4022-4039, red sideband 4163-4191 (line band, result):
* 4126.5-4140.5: -0.11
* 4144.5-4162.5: -0.04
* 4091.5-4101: -0.08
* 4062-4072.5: -0.11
